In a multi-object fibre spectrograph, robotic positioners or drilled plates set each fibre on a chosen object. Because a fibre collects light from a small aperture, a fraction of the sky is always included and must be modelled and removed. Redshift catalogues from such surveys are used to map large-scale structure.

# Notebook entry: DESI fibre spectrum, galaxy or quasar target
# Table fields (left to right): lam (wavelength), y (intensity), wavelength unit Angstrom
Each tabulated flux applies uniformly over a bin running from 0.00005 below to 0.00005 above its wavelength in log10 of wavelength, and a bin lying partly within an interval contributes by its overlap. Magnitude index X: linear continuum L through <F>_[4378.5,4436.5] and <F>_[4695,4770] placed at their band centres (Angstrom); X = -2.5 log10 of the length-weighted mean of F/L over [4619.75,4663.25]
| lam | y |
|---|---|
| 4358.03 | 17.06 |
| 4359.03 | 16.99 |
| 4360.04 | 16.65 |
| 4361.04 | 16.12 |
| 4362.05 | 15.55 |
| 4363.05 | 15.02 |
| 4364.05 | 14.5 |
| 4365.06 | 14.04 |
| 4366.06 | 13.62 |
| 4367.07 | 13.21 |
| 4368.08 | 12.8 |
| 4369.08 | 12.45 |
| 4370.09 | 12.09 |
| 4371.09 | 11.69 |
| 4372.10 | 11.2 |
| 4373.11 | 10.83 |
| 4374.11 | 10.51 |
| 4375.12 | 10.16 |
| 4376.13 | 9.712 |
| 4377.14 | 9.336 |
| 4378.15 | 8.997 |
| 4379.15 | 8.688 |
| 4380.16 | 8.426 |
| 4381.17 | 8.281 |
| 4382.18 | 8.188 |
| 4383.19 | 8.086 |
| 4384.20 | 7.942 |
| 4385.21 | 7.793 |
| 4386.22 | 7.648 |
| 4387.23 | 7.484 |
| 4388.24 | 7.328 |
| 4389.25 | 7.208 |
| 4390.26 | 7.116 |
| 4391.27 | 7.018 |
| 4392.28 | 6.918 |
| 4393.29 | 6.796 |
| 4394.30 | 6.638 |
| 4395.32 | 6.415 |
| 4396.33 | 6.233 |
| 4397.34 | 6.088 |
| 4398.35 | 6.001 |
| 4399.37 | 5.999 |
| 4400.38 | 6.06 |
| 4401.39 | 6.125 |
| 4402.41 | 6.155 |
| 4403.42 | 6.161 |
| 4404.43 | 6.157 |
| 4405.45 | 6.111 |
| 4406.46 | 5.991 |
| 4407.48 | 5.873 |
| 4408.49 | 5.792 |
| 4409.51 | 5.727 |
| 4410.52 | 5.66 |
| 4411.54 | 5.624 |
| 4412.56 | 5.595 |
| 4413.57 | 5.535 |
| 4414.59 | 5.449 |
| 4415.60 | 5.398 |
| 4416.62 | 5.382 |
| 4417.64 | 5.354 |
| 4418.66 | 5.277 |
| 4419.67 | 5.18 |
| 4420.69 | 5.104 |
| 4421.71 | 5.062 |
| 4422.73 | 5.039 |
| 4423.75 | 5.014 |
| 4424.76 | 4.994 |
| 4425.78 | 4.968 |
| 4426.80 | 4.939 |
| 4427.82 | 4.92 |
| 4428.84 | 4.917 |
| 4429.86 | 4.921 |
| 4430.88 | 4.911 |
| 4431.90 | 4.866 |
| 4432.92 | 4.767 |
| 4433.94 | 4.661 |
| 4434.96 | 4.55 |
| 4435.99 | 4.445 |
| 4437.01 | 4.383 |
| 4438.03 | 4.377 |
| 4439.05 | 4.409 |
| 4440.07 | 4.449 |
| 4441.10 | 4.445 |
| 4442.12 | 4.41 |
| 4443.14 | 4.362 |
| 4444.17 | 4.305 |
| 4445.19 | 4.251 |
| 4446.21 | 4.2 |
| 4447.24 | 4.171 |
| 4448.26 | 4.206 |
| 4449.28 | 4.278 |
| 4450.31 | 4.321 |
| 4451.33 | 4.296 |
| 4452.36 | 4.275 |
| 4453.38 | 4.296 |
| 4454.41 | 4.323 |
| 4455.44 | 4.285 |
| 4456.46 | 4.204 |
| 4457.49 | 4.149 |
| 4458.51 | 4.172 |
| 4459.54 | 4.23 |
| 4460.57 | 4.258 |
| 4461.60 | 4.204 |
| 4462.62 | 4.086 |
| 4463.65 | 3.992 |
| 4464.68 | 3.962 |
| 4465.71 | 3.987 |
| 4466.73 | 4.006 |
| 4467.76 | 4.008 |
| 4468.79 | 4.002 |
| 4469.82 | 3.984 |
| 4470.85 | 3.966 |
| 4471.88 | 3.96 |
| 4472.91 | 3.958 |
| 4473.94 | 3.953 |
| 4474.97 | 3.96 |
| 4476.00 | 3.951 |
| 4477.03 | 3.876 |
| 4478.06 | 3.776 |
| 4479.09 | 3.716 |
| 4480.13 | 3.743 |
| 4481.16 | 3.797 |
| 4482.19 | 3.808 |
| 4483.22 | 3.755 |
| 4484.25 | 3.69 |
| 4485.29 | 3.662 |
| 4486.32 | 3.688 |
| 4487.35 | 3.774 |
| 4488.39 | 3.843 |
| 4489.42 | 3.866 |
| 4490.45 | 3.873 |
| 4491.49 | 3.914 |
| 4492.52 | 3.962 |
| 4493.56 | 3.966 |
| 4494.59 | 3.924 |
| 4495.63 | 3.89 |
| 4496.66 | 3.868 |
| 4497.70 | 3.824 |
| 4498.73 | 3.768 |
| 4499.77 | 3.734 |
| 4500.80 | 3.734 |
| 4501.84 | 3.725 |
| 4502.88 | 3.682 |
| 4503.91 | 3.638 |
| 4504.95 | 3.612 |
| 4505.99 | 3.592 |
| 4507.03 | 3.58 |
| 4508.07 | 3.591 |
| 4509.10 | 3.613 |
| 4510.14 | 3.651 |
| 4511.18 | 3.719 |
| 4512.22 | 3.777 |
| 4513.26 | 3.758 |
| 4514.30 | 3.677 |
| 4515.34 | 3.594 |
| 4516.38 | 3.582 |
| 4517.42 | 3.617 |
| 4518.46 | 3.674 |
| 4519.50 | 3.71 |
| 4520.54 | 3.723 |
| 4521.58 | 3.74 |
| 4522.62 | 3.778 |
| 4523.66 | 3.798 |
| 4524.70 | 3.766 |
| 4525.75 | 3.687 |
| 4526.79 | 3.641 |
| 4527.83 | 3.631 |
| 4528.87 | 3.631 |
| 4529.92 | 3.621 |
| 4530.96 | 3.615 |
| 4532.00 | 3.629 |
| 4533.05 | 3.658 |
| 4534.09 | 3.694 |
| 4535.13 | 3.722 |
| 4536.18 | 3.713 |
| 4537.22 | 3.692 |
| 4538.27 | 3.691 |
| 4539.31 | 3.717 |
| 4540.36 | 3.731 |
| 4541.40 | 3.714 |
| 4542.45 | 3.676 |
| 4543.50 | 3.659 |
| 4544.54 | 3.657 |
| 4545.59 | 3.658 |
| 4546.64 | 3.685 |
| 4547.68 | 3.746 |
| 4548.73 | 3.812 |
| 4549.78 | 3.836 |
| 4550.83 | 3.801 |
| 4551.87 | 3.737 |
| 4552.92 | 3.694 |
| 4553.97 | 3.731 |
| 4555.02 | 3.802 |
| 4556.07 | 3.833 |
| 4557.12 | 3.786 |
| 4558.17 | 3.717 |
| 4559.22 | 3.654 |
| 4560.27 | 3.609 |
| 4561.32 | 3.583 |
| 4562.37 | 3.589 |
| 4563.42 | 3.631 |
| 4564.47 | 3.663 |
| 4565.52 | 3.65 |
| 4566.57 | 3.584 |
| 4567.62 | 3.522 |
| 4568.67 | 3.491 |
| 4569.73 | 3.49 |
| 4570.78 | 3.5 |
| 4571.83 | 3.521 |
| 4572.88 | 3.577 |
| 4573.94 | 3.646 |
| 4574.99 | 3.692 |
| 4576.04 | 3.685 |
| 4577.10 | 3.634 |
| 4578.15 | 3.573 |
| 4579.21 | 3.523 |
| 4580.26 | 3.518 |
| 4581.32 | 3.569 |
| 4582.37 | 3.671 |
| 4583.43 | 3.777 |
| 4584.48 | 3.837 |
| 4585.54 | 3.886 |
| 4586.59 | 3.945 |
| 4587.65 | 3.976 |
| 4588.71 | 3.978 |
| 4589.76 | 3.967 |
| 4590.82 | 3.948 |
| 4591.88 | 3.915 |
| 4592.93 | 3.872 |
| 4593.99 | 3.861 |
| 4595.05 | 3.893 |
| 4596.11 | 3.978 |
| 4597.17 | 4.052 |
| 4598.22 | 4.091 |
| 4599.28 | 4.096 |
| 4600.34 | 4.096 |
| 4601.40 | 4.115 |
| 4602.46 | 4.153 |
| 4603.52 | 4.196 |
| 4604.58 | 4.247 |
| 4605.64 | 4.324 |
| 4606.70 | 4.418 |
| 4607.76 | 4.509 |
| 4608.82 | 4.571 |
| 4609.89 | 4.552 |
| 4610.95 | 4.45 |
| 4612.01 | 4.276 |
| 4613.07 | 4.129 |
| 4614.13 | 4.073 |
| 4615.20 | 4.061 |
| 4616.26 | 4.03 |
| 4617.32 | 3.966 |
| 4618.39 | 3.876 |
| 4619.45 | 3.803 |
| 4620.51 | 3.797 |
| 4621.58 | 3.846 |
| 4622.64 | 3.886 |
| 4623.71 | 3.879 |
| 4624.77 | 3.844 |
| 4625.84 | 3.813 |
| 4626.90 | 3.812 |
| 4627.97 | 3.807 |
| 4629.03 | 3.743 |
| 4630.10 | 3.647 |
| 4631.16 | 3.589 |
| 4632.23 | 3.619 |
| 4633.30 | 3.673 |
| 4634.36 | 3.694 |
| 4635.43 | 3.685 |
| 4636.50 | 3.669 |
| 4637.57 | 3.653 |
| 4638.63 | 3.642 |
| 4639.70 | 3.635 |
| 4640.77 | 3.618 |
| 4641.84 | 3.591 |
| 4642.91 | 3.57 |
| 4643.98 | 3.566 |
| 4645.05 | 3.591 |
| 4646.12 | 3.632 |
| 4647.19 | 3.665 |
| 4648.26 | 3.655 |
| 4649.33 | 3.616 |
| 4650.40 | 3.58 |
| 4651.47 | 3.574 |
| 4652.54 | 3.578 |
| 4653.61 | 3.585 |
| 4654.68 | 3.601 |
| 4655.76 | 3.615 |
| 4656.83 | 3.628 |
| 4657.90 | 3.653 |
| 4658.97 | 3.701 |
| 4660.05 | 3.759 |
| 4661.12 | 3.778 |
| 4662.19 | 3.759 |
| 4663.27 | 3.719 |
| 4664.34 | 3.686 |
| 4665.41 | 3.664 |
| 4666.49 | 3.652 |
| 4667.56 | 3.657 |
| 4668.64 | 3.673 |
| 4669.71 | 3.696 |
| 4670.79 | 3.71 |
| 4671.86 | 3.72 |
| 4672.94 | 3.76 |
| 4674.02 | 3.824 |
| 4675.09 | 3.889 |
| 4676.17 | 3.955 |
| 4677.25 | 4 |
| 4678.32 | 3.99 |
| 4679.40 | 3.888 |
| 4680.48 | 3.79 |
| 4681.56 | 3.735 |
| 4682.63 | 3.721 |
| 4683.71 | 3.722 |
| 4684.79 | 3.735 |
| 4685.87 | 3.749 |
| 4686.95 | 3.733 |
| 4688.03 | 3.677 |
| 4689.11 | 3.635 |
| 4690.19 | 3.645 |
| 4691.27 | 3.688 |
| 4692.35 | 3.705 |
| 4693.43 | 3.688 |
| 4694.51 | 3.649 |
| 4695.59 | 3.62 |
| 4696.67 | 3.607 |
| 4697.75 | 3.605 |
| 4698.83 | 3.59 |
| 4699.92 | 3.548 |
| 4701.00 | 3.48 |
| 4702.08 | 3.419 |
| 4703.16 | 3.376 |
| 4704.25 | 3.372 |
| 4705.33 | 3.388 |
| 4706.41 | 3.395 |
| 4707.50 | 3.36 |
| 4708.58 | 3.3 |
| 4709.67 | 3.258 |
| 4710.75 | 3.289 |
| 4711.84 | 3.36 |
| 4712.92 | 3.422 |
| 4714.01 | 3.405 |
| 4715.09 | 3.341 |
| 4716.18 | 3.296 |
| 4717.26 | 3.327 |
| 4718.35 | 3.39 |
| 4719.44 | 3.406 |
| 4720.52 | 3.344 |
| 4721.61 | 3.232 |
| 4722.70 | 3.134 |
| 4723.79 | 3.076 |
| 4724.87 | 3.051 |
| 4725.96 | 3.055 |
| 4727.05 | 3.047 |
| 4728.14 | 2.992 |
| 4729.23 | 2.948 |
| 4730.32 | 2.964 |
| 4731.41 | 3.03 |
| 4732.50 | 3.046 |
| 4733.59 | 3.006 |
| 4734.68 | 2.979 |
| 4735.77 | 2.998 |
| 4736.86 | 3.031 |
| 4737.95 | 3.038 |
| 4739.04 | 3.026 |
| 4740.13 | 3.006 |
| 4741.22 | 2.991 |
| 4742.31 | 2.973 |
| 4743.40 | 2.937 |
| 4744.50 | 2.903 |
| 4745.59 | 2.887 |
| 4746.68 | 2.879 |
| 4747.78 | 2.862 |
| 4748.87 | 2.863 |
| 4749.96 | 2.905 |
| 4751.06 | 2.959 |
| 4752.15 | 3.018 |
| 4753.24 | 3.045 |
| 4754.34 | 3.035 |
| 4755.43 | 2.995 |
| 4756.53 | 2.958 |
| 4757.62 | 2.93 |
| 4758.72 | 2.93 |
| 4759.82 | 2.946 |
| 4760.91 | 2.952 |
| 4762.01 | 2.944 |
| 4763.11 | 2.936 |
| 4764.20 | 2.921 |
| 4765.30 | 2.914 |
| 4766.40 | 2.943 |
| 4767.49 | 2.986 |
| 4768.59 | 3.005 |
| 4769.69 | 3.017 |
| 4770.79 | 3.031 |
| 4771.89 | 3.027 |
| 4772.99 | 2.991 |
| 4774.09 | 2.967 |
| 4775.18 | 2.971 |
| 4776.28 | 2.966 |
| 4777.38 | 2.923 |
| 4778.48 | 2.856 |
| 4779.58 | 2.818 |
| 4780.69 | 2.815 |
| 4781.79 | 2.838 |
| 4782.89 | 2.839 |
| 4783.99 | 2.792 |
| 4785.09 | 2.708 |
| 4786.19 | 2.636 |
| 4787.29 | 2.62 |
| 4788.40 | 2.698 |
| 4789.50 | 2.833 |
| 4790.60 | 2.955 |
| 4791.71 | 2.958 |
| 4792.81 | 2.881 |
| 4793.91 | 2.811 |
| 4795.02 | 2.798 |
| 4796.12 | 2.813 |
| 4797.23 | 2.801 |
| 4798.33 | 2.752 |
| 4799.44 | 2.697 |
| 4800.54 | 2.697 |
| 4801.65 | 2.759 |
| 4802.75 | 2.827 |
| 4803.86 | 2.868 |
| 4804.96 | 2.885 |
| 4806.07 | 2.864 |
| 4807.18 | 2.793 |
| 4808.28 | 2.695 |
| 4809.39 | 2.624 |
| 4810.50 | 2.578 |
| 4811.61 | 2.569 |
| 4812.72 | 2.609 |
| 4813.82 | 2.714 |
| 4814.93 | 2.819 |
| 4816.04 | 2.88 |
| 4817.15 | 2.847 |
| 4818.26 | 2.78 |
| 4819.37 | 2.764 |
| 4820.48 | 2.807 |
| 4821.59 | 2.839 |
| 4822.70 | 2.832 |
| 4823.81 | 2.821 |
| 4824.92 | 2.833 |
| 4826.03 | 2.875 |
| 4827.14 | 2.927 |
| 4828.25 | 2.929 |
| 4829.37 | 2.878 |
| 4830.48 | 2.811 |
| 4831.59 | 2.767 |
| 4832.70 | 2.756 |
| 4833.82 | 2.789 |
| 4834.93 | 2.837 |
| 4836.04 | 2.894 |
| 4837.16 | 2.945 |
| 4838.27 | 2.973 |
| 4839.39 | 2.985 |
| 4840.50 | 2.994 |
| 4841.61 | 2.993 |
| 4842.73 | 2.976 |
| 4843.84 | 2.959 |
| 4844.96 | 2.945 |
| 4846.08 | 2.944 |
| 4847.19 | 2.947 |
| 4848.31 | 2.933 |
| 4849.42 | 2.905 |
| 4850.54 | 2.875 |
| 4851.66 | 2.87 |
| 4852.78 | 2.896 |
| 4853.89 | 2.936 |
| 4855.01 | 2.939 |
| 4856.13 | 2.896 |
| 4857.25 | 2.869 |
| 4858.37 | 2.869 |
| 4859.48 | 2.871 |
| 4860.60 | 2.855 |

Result 0.08 mag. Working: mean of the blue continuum 6.06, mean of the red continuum 3.13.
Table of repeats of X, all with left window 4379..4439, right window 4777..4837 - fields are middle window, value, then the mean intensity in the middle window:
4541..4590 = 0.27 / 3.69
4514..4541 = 0.34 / 3.68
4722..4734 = 0.13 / 3.03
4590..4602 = 0.12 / 3.99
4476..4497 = 0.36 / 3.82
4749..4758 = 0.09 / 2.98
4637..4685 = 0.07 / 3.7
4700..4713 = 0.07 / 3.37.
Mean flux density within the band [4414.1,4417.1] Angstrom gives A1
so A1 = 5.42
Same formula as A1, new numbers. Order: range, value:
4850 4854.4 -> 2.9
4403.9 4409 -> 5.99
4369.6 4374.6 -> 11.3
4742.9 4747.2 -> 2.9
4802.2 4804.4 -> 2.85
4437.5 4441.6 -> 4.42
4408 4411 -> 5.73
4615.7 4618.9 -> 3.96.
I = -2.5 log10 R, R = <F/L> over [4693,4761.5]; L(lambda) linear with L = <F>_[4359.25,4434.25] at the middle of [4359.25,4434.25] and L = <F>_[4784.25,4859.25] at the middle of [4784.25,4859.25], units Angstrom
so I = 0.24 mag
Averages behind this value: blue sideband 7.79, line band 3.17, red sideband 2.83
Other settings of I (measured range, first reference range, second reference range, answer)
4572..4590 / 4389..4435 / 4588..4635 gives 0.14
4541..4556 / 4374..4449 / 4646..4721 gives 0.27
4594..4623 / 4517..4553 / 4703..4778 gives -0.19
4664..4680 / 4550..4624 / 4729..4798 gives -0.11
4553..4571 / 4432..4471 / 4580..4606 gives 0.11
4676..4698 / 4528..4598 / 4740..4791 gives -0.16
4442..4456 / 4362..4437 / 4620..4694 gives 0.48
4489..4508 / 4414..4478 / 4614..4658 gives 0.13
